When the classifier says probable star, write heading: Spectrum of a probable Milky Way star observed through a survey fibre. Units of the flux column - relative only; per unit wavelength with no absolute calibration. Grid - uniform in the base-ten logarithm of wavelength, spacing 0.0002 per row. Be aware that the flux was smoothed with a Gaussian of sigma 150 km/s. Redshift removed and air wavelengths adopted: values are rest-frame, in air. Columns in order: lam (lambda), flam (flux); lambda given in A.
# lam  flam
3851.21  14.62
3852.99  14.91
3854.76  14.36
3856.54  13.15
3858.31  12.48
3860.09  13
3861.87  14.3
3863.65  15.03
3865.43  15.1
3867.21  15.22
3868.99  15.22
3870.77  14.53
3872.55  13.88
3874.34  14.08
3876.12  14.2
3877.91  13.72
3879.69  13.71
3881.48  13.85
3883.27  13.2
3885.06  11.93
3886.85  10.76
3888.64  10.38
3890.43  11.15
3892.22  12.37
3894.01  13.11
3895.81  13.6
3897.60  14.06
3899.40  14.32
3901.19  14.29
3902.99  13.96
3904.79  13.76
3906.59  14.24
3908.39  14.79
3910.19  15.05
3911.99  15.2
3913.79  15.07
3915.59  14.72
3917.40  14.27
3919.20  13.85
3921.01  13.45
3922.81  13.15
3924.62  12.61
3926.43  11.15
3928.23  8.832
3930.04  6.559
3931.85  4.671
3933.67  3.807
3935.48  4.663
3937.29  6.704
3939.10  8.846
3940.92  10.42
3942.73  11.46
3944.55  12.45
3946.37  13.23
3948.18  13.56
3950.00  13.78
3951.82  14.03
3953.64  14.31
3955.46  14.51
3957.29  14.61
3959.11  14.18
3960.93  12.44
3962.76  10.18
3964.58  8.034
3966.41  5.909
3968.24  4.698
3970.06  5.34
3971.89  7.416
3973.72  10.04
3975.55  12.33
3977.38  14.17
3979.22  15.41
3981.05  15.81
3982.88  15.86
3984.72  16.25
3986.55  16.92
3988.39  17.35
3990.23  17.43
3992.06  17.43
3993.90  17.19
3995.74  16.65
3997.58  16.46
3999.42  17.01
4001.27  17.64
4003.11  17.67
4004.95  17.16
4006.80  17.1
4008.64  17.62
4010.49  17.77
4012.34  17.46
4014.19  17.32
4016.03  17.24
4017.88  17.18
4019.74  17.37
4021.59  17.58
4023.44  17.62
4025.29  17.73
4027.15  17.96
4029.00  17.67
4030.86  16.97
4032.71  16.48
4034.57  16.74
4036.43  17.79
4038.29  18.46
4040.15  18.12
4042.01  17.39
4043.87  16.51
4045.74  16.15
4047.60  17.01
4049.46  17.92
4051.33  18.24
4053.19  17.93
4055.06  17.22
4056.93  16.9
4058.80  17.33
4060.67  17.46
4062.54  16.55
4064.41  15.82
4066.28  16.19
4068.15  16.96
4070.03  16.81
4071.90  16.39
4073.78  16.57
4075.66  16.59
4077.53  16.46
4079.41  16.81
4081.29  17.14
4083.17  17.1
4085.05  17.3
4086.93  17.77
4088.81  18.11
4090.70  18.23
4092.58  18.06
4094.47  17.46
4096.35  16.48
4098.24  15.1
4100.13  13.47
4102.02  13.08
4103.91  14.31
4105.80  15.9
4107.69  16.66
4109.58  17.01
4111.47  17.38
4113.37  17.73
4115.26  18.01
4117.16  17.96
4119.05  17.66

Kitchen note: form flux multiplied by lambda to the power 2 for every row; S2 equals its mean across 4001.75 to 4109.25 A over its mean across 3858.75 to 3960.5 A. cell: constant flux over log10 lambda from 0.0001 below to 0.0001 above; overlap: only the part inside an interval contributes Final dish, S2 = 1.44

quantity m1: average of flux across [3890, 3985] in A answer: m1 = 11.9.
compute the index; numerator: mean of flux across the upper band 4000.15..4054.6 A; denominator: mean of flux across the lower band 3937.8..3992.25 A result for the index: 1.39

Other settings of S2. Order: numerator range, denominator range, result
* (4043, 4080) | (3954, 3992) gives 1.40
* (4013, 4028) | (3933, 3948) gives 1.97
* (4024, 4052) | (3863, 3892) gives 1.40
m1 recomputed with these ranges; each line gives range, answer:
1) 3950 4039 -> 15.2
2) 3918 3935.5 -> 9.59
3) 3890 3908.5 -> 13.6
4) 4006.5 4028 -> 17.5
